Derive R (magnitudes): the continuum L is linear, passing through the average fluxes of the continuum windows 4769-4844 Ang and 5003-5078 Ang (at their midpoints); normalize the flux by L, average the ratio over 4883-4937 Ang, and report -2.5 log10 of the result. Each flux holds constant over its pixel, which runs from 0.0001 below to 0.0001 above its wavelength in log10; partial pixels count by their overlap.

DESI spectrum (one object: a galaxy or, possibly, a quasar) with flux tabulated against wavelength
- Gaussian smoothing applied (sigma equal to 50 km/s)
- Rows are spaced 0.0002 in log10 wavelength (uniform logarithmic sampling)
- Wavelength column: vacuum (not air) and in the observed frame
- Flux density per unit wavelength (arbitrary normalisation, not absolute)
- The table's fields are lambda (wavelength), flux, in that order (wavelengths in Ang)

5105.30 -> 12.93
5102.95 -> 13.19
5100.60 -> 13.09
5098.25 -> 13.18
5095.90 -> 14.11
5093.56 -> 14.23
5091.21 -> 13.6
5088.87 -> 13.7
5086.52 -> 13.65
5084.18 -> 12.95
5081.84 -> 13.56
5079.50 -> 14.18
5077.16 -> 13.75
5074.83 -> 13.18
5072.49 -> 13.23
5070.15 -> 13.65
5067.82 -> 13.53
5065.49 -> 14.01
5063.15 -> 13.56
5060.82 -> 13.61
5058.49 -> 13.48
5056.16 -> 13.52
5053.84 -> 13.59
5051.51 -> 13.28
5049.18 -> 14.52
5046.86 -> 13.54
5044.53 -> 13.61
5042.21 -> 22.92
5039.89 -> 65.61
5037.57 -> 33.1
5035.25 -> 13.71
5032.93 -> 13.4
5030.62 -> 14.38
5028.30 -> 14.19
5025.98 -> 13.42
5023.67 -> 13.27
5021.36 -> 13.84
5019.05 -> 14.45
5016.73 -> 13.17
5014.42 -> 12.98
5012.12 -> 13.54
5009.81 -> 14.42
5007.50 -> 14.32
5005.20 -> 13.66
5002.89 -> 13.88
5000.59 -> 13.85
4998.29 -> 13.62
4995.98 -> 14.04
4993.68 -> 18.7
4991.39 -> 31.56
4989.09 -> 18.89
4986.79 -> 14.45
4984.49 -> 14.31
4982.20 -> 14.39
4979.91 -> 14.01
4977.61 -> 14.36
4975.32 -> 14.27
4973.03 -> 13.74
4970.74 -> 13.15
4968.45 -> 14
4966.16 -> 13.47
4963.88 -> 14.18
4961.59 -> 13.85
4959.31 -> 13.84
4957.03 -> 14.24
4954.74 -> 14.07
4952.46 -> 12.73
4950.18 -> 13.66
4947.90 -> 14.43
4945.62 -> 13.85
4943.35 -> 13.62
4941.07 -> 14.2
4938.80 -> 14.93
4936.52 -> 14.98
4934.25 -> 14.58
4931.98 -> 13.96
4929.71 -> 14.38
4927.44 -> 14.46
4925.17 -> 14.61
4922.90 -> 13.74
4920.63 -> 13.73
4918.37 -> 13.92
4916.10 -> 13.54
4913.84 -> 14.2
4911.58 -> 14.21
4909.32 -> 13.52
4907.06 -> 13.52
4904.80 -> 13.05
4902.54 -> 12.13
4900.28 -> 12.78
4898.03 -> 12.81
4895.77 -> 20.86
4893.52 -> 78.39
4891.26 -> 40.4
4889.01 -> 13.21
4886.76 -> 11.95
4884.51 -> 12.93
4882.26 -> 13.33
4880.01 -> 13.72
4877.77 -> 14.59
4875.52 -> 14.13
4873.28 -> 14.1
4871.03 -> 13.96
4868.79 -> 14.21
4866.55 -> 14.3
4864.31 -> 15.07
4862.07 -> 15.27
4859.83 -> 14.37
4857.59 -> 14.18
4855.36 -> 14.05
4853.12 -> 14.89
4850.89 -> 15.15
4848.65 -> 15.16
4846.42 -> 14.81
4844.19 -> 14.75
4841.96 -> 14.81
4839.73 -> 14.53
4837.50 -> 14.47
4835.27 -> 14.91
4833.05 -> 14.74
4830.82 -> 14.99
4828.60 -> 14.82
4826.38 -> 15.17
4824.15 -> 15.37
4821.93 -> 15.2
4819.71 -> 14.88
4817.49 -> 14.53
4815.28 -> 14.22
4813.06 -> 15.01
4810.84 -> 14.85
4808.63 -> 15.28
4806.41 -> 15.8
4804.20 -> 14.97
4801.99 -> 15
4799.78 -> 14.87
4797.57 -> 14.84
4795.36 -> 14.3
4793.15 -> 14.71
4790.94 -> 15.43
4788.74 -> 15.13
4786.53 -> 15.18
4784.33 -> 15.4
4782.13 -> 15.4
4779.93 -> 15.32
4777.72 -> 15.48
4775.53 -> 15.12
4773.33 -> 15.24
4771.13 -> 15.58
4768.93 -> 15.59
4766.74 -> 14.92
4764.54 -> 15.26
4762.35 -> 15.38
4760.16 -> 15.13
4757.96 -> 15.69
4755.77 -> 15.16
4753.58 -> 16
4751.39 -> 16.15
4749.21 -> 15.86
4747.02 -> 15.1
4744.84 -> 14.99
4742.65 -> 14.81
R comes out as -0.15 mag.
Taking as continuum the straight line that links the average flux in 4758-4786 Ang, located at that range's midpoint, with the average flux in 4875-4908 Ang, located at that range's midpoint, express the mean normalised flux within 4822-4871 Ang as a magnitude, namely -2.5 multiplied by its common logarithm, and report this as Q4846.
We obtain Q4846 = 0.23 mag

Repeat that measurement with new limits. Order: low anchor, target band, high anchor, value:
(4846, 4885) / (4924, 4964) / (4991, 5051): 0.13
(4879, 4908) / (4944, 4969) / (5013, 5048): 0.40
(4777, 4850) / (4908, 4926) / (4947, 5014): 0.07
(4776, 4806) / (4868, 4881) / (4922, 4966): 0.03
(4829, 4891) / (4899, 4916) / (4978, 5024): 0.12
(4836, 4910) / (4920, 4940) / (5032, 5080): 0.19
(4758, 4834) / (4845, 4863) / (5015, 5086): 0.05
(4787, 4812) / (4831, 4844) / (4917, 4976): 0.00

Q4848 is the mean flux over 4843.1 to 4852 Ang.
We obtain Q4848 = 15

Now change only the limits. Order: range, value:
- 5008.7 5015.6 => 13.7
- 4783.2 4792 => 15.3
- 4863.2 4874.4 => 14.3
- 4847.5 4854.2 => 15.1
